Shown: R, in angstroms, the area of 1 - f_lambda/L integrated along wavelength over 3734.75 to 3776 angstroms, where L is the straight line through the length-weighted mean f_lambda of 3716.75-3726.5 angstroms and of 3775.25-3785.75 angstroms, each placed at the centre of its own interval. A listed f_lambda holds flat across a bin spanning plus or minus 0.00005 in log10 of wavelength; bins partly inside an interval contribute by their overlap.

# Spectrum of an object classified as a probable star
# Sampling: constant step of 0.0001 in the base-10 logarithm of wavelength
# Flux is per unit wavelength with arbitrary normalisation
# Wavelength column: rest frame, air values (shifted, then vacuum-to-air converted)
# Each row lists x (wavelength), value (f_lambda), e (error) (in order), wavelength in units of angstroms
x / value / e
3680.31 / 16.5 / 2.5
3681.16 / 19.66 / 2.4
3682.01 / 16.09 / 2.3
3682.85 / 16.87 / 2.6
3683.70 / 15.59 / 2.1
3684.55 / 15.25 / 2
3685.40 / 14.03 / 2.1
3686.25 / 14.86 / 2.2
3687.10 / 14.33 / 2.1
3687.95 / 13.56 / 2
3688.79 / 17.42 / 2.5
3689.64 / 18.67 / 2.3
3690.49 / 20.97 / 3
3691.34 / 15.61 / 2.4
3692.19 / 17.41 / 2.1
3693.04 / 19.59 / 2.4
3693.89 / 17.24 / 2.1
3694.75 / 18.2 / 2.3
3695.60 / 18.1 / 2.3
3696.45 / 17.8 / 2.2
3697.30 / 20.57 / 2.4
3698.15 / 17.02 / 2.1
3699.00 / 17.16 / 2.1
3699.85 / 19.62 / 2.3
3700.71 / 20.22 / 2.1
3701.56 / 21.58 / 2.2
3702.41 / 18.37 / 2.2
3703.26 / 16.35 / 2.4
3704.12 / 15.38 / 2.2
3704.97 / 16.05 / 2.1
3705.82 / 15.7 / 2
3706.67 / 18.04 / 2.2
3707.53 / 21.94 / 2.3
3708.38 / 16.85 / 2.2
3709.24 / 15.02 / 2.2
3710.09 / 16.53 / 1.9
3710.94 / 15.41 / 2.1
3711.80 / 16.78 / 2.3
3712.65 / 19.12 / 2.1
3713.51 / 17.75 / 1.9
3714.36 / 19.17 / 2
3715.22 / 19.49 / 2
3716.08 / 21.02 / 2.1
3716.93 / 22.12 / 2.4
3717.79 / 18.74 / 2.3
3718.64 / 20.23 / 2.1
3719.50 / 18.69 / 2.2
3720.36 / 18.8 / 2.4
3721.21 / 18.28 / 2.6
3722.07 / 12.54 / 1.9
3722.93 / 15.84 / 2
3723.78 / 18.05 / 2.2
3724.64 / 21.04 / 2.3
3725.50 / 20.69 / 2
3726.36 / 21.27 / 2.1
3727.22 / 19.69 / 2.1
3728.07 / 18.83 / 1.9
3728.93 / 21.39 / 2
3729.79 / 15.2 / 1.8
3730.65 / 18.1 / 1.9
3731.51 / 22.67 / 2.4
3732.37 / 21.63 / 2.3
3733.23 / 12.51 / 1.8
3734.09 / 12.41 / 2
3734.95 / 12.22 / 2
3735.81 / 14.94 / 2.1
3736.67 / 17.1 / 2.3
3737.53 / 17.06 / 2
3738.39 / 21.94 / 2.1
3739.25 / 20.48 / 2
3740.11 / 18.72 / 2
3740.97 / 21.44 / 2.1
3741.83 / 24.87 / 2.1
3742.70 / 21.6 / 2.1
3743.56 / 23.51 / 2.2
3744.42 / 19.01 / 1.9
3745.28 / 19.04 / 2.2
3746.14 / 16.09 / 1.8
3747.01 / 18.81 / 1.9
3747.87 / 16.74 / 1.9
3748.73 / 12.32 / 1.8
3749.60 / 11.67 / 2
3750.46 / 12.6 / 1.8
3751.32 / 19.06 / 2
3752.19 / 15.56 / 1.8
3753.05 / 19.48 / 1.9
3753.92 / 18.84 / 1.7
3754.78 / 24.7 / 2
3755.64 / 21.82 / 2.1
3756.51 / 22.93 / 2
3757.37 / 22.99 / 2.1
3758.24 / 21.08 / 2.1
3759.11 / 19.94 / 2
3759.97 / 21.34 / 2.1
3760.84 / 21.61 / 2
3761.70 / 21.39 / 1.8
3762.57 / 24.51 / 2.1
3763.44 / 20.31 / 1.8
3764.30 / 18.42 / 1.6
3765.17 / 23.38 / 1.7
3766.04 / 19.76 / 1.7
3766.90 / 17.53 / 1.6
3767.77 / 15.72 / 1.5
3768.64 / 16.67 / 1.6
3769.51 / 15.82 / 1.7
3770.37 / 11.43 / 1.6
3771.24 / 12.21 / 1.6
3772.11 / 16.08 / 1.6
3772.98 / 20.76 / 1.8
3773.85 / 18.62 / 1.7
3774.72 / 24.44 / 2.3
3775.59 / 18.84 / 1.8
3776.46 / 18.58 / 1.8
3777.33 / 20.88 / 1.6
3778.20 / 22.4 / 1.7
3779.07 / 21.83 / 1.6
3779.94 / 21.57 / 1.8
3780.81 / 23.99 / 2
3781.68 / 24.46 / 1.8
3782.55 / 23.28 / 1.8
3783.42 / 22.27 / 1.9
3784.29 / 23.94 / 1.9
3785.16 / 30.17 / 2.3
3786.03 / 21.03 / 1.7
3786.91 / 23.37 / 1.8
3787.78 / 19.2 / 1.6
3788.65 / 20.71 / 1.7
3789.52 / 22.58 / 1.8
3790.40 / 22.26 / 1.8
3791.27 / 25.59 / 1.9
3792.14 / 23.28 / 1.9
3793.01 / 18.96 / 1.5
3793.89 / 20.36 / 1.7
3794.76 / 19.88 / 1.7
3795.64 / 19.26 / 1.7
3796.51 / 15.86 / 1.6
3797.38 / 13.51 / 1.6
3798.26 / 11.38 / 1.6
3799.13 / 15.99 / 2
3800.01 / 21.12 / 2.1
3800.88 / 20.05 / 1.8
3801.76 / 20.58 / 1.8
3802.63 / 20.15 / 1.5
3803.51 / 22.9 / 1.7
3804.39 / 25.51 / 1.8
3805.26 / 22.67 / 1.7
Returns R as 4.1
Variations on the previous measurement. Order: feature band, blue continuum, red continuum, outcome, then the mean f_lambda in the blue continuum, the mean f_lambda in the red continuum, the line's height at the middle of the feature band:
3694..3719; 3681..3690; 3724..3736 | -1.96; 15.9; 18.1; 16.9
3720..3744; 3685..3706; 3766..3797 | 0.04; 17.5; 20.4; 18.7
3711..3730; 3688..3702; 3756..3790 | 0.34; 18.4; 20.7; 19.2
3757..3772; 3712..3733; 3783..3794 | 1.65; 19.1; 22.7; 21.4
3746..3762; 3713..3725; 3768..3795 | 0.77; 18.7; 20.8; 19.9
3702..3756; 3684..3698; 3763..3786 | 0.77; 17.1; 20.2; 18.5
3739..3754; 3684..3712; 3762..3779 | 0.03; 17.3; 18.8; 18.3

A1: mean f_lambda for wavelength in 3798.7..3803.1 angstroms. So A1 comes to 19.6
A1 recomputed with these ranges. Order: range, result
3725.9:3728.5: 20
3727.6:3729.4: 20.1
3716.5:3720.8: 19.7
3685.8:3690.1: 15.8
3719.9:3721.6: 18.6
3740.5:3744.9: 22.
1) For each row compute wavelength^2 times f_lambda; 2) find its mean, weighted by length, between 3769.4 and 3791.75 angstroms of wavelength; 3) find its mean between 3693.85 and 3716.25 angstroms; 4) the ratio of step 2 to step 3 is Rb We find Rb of 1.22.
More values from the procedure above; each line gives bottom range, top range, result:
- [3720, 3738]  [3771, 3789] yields 1.25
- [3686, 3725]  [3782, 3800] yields 1.21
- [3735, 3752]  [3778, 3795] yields 1.28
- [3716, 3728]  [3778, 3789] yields 1.25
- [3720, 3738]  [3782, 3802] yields 1.21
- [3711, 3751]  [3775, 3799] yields 1.19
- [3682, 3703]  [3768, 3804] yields 1.21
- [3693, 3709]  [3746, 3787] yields 1.13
